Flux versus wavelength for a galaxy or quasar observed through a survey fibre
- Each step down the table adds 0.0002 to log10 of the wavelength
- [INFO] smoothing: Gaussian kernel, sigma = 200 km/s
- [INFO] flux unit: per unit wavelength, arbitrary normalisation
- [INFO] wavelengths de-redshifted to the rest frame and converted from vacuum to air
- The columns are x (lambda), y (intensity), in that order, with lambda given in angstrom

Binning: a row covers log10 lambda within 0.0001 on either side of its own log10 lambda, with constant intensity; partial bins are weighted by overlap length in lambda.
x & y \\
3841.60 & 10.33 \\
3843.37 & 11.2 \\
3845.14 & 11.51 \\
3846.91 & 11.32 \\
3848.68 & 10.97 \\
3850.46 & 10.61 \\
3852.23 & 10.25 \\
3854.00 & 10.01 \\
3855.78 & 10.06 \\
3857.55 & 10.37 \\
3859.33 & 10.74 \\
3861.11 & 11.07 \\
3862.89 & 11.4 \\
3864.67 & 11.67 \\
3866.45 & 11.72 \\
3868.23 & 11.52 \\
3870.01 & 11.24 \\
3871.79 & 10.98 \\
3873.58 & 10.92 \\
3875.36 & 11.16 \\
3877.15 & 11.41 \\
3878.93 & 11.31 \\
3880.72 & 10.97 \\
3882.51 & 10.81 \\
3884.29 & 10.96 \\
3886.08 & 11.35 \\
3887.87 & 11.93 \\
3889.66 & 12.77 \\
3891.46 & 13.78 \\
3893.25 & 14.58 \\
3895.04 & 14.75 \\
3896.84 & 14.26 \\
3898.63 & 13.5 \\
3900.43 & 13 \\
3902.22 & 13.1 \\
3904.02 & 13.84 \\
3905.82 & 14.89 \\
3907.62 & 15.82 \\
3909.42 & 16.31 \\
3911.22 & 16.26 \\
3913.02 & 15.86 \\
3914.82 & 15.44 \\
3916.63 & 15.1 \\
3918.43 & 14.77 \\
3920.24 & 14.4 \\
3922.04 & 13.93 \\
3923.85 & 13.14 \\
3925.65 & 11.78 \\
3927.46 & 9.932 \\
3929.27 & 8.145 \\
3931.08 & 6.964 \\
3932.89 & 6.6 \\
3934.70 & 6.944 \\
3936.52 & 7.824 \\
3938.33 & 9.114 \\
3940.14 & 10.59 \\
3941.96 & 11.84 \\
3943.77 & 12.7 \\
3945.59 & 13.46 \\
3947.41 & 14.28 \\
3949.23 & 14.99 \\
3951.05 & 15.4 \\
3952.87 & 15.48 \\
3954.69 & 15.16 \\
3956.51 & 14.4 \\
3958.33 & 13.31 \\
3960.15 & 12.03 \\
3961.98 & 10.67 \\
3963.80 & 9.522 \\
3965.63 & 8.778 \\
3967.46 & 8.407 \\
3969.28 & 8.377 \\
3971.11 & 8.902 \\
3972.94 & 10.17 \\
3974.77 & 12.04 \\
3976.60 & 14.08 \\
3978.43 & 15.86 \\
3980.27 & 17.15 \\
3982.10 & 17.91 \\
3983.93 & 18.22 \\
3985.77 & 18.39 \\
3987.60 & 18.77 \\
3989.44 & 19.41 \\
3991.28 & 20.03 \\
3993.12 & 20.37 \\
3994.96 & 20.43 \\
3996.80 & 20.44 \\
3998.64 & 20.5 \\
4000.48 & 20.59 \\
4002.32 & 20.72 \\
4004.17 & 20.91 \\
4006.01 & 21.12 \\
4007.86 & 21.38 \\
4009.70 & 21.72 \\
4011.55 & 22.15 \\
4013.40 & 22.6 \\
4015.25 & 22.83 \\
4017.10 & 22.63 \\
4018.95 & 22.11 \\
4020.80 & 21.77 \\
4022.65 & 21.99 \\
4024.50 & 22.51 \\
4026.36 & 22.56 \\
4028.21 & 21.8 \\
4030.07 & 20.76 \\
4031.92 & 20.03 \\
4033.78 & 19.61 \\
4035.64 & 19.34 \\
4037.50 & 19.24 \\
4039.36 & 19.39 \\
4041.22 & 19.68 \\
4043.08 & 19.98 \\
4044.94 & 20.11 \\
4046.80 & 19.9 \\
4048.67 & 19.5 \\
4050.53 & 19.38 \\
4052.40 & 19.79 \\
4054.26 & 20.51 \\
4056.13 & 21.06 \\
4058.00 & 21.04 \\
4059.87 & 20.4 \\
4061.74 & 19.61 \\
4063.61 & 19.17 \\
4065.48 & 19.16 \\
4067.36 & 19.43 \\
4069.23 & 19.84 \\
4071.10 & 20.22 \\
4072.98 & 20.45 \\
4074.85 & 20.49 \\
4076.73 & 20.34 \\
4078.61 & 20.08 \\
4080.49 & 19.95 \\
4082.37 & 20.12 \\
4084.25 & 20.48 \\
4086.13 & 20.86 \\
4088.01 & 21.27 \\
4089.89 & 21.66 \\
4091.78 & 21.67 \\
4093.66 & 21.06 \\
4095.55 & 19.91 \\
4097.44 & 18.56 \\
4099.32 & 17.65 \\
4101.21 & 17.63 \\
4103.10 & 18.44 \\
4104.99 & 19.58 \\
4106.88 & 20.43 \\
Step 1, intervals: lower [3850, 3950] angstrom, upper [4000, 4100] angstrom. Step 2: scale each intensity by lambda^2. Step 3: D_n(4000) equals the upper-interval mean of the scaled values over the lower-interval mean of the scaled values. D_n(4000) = 1.8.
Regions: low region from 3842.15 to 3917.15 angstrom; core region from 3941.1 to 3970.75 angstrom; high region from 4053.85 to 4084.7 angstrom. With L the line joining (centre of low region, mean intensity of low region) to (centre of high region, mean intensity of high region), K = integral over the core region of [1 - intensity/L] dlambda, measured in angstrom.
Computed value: 5.9 angstrom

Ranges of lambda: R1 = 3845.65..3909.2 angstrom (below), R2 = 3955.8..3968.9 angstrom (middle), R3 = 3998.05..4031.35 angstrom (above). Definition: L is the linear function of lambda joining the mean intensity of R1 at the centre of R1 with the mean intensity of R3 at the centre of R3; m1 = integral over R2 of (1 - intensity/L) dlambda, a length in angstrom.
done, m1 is 5.2 angstrom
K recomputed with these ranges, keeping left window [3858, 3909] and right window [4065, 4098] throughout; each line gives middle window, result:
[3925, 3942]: 6.6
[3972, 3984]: 1.0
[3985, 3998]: -2.3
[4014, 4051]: -5.0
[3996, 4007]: -2.3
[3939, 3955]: 1.4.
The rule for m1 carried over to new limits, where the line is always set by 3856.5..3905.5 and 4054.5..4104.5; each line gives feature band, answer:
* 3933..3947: 4.1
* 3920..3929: 1.0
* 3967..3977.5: 3.6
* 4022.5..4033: -2.1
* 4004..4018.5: -3.9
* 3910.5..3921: -1.4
